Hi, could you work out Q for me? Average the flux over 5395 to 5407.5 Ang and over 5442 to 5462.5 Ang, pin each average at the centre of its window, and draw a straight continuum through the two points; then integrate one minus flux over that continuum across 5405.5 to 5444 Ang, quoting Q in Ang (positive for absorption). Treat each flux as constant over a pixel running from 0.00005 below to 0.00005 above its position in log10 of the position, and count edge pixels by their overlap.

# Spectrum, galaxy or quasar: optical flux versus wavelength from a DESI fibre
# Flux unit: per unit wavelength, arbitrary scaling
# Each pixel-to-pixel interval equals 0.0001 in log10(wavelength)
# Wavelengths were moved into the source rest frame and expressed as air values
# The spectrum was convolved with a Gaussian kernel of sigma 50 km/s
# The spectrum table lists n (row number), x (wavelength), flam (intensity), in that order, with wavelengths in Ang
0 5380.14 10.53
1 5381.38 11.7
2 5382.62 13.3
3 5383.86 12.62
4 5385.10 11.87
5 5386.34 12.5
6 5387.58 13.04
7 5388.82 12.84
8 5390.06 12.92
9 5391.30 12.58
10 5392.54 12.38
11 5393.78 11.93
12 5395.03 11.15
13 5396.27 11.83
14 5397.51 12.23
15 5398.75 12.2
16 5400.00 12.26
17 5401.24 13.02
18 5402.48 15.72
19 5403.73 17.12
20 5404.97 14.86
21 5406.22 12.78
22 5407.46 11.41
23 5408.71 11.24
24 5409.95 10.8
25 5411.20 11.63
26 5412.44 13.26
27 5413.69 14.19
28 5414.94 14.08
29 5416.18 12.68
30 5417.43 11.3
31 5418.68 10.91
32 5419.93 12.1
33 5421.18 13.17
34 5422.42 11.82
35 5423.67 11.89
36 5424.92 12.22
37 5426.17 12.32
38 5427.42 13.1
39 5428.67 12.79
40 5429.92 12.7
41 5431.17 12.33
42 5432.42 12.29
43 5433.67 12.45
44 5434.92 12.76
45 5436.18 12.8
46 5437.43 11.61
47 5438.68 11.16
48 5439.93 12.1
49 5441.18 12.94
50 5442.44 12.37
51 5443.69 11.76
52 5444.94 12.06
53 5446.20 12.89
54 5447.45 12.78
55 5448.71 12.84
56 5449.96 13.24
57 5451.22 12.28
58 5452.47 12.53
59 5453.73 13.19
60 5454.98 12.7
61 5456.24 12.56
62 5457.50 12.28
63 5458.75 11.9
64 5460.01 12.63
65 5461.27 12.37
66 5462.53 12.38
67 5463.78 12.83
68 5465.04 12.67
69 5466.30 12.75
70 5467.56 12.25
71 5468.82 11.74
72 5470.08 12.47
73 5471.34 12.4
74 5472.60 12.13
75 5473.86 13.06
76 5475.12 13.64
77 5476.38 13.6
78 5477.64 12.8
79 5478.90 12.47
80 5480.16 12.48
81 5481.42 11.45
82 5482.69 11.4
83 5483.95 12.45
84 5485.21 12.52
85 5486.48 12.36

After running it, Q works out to 1.9 Ang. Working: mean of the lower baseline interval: 13.3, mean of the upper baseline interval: 12.5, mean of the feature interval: 12.3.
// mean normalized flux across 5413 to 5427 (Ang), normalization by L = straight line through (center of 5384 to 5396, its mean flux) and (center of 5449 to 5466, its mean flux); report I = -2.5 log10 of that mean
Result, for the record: 0.00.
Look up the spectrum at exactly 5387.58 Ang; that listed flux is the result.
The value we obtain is 13.04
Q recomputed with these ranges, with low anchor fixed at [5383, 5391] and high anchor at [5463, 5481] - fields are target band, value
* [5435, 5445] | 0.4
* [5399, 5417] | -0.7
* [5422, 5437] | 0.2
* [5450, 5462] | 0.1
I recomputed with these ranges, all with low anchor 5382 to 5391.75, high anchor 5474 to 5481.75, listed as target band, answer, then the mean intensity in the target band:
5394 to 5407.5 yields -0.04 mag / 13.2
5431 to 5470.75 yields 0.03 mag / 12.4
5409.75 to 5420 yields 0.03 mag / 12.4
